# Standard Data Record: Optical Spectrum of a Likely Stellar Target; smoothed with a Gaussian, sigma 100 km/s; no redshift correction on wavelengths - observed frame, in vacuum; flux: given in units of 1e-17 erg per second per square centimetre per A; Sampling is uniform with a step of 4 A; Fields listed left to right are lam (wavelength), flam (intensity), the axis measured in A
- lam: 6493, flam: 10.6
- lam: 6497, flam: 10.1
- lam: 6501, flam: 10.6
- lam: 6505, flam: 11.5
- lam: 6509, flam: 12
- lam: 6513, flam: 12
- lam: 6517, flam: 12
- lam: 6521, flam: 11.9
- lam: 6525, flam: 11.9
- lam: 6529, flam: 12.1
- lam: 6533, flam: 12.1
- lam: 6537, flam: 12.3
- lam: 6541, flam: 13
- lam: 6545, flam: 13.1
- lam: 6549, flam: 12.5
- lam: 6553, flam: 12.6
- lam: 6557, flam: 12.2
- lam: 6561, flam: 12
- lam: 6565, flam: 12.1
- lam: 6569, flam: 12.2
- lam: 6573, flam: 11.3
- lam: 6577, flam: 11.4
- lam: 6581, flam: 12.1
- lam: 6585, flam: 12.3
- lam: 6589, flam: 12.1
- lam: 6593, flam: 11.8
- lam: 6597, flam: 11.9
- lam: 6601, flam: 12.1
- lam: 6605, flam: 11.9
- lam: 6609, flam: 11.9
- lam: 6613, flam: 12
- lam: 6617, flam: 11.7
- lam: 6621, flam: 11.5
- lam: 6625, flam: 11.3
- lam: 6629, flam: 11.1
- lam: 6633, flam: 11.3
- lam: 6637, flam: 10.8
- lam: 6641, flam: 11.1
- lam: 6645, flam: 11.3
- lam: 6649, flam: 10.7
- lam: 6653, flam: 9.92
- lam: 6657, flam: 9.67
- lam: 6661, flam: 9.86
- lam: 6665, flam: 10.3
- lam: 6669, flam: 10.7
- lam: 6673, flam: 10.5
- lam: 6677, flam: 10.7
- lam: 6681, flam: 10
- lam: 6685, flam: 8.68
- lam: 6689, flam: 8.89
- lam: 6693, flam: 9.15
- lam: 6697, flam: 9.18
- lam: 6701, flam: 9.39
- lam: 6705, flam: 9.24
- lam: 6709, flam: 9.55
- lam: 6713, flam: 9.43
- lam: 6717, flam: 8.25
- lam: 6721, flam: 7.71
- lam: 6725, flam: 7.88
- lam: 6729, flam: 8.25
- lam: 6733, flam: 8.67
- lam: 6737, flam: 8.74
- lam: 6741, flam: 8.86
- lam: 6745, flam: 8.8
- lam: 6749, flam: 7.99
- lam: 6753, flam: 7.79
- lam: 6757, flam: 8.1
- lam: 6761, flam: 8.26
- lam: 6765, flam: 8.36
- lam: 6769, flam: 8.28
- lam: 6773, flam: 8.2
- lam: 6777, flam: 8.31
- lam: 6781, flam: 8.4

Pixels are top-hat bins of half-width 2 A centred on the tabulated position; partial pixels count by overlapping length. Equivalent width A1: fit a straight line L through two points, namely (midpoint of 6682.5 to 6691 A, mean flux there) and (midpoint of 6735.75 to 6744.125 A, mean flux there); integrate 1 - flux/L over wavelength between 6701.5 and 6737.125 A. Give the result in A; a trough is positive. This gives 0.66 A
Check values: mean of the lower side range 8.86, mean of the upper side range 8.81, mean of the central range 8.66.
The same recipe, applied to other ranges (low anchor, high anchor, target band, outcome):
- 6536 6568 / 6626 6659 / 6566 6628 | -1.15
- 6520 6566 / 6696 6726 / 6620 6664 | -1.99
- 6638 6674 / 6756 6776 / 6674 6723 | 2.07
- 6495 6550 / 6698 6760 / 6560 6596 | -2.92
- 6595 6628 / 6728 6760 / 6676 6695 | 0.91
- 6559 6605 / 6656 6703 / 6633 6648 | -0.63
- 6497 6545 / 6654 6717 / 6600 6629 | -2.97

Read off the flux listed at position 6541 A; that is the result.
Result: 13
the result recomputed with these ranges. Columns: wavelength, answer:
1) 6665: 10.3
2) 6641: 11.1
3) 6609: 11.9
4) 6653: 9.92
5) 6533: 12.1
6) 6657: 9.67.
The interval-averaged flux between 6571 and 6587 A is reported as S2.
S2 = 11.8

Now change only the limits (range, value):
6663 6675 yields 10.5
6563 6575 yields 11.9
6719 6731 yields 7.95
